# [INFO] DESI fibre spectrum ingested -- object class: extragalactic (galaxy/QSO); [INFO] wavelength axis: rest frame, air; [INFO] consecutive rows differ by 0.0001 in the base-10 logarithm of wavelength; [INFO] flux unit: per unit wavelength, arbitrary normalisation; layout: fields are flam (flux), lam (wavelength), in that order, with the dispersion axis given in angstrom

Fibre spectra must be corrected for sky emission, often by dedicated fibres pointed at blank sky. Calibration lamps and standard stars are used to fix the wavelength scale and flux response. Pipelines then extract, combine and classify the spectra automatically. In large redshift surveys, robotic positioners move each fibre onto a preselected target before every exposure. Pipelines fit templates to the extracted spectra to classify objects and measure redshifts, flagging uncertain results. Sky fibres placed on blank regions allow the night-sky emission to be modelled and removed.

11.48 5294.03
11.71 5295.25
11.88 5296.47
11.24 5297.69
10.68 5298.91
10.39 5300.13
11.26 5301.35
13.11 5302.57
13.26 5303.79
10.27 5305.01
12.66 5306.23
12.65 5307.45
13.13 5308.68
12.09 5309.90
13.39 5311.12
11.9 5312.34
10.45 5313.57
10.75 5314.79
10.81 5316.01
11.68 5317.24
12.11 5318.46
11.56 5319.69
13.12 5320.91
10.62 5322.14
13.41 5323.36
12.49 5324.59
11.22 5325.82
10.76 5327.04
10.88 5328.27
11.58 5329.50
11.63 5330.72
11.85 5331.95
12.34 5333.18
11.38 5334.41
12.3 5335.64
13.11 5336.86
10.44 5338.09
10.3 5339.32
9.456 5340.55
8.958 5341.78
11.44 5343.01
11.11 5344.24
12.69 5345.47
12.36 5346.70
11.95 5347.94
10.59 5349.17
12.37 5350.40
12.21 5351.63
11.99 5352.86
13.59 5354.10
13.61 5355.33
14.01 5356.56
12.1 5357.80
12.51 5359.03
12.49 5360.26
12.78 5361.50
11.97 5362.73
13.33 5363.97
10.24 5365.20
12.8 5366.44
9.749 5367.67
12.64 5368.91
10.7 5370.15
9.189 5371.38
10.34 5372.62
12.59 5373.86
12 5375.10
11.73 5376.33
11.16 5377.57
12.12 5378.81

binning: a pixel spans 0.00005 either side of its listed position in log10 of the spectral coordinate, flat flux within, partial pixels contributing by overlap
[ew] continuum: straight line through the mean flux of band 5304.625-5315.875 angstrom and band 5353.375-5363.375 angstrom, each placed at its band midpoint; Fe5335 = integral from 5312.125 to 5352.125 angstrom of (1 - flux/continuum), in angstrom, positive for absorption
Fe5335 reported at 2.72 angstrom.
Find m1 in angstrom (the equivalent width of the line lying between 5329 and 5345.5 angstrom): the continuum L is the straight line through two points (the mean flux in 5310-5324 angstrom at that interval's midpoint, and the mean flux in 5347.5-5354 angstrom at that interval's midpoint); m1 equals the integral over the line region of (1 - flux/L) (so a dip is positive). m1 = 0.87 angstrom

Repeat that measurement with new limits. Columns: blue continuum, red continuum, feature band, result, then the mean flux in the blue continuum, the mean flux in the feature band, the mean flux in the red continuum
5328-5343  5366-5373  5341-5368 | -2.5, 11.2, 12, 10.9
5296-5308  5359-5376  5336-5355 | 0.2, 11.7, 11.5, 11.6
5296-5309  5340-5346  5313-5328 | -0.3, 11.8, 11.6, 10.7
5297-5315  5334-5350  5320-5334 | -0.4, 11.8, 11.8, 11.3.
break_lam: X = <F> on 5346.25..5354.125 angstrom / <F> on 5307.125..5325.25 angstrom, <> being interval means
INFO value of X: 1.00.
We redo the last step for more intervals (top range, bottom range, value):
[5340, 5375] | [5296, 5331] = 1.00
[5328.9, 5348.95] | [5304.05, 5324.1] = 0.96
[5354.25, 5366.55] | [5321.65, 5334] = 1.08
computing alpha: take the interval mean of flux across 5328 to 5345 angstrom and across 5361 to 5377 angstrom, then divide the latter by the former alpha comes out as 1.0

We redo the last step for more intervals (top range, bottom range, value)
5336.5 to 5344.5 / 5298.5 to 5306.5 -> 0.91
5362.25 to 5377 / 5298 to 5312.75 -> 0.95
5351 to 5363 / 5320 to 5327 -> 1.06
